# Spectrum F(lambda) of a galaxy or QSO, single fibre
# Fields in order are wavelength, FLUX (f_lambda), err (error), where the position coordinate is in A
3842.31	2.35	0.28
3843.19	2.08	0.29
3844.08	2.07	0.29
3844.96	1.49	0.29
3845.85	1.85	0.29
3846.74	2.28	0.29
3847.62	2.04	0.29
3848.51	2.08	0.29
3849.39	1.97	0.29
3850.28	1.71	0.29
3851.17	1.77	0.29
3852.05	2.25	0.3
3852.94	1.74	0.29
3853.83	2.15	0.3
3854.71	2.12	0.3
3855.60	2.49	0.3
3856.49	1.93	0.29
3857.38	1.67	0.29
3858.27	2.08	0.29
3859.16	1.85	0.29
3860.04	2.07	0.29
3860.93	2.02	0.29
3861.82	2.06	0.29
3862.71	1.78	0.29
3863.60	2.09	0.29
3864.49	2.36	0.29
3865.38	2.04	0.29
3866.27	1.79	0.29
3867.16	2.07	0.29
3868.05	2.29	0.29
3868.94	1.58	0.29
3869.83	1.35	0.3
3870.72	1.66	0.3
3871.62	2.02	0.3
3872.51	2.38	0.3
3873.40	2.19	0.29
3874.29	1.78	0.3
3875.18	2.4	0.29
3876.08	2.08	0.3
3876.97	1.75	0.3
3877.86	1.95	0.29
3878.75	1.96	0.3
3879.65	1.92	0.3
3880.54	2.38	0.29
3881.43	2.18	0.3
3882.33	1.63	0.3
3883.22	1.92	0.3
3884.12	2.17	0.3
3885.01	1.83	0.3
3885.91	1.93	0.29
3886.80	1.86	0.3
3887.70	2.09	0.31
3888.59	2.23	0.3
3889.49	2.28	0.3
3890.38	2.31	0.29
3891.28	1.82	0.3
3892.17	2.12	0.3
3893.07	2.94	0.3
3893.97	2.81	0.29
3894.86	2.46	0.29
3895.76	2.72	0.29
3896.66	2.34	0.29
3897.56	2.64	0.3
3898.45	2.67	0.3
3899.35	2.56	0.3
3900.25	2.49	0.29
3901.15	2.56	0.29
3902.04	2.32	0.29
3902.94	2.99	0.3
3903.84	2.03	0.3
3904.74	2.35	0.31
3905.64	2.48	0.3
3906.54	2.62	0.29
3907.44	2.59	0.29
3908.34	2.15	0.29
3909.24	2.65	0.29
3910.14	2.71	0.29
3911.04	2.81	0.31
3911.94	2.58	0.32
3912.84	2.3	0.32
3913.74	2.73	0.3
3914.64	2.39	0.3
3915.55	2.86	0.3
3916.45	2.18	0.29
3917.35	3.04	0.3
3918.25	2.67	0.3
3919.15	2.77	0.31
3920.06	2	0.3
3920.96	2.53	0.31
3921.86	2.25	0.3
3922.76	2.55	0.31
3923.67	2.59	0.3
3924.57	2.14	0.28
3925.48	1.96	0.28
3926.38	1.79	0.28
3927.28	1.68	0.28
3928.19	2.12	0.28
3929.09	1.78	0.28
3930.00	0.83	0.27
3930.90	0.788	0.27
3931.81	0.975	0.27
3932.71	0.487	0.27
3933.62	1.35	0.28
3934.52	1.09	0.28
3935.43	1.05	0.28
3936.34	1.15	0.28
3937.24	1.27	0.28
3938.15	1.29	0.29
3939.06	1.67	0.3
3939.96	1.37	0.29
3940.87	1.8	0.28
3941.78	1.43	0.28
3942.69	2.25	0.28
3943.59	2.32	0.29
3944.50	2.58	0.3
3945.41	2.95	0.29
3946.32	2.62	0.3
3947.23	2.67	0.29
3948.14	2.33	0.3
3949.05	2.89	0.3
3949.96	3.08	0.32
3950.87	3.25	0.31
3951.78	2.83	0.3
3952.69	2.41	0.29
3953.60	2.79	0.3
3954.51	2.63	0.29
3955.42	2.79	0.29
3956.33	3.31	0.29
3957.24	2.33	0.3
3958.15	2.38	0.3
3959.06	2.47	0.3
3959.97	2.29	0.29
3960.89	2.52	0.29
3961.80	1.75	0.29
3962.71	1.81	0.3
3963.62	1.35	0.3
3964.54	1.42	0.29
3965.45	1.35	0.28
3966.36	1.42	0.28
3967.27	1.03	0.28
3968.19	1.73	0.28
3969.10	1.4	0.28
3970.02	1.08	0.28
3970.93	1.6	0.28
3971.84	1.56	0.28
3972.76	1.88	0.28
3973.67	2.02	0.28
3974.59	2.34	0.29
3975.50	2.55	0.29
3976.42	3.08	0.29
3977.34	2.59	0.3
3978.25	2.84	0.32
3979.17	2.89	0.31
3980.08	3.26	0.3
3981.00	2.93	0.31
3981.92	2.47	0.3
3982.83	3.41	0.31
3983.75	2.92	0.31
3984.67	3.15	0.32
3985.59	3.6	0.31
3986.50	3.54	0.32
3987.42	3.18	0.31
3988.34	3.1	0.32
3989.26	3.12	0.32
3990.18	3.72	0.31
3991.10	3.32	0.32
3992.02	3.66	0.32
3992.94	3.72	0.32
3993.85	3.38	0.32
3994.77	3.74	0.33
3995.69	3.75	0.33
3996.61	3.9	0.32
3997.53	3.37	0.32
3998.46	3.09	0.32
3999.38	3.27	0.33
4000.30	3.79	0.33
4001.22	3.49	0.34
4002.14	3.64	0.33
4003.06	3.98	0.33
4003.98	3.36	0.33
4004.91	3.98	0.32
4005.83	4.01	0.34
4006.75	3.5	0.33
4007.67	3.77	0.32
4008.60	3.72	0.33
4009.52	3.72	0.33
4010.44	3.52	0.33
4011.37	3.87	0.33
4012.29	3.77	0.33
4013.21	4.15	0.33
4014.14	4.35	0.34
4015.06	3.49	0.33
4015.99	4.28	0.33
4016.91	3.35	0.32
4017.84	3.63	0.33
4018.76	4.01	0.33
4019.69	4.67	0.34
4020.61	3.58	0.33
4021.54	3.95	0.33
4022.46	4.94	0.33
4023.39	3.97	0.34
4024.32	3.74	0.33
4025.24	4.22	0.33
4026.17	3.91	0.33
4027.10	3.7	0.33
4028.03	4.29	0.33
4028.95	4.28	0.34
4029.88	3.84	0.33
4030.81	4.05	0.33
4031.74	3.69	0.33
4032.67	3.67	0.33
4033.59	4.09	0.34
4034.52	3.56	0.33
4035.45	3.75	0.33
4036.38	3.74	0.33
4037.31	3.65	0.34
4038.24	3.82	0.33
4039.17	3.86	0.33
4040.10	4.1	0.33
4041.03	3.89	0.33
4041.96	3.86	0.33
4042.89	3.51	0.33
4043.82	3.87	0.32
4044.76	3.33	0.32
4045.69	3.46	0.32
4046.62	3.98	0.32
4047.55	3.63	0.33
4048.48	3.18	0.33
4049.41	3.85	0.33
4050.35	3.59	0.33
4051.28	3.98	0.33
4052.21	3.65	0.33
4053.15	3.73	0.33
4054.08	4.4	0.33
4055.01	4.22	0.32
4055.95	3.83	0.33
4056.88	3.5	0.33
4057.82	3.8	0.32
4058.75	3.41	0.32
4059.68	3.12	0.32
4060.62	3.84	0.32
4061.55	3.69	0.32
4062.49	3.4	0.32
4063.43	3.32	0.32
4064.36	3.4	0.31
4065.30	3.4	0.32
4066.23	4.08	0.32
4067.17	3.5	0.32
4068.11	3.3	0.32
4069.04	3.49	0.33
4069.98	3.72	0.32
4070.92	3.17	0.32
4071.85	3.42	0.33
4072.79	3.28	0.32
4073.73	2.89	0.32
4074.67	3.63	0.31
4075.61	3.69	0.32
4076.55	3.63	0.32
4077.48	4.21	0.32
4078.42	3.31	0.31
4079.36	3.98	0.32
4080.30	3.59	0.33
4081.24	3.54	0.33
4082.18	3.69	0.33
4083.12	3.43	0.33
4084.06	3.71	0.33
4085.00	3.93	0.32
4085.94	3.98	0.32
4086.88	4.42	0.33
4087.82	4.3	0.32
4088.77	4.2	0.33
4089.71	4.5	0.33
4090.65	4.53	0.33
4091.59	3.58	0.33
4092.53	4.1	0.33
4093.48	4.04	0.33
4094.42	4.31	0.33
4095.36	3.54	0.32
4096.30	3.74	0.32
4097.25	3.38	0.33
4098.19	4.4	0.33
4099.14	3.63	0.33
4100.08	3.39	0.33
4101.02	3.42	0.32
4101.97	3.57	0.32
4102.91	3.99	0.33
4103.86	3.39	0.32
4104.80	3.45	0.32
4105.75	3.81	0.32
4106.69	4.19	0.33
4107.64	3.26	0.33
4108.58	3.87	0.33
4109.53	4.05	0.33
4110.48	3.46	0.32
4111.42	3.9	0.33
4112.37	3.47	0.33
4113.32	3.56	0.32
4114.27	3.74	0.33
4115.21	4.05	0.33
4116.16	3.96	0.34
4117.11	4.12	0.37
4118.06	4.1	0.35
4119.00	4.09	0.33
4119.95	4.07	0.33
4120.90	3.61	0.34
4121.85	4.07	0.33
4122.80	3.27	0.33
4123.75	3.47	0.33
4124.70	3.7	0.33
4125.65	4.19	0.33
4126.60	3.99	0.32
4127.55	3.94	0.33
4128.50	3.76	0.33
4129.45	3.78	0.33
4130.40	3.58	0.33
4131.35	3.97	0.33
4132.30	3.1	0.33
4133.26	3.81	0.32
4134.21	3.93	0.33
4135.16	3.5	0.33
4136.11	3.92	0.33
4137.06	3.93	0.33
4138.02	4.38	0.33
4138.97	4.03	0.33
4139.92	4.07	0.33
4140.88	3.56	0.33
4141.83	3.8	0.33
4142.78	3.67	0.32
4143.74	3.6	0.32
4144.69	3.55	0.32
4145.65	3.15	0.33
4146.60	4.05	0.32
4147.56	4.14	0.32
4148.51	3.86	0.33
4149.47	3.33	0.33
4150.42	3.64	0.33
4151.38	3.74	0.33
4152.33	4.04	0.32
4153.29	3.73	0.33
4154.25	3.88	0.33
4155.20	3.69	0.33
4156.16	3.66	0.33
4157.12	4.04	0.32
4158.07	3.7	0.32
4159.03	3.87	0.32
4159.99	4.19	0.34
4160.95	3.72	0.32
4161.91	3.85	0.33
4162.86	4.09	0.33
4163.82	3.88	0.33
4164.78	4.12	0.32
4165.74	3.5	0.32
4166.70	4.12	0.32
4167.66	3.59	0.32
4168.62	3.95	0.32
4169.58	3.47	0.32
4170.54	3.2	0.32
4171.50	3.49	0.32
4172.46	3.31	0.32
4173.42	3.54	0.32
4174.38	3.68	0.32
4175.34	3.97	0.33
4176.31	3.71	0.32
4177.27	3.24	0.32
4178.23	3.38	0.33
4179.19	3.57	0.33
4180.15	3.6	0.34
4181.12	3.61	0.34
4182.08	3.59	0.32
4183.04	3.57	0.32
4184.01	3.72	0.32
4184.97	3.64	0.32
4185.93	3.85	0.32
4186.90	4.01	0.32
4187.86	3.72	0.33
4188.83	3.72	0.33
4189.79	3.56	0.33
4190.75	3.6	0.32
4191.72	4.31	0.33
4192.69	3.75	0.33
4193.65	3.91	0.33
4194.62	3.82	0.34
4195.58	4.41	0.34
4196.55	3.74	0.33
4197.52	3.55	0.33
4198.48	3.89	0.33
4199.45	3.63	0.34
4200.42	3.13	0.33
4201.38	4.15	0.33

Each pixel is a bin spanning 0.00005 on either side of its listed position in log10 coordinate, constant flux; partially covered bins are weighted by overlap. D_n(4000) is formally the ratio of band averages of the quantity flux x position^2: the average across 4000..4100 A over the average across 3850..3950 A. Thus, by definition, 1.9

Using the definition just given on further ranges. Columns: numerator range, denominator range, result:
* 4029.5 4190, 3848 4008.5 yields 1.72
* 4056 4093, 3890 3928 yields 1.63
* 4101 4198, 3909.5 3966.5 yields 1.96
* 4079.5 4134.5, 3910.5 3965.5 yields 1.95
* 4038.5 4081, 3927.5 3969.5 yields 1.98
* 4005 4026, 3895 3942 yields 1.96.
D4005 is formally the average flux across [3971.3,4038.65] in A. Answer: 3.53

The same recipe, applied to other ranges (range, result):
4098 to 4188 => 3.75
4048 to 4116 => 3.72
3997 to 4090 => 3.75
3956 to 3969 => 1.91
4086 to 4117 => 3.85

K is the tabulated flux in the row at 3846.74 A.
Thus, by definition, 2.28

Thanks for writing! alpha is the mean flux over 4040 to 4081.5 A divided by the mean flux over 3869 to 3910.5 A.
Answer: 1.62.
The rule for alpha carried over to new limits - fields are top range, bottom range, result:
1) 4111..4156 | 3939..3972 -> 1.76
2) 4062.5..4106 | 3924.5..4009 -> 1.48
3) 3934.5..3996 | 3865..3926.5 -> 1.07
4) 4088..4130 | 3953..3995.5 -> 1.50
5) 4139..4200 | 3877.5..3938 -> 1.74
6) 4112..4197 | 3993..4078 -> 1.01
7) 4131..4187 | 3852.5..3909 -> 1.73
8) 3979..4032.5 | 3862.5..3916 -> 1.63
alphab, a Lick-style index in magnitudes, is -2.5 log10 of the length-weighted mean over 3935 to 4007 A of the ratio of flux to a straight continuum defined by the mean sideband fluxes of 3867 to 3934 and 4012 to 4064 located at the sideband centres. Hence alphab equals 0.16 mag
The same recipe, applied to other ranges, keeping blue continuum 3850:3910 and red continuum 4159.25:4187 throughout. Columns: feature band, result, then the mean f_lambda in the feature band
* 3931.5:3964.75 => 0.21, 2.09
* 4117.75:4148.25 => -0.10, 3.8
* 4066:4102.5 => -0.16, 3.75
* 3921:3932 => 0.29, 1.83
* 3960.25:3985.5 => 0.21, 2.18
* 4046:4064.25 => -0.20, 3.68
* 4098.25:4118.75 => -0.12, 3.75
